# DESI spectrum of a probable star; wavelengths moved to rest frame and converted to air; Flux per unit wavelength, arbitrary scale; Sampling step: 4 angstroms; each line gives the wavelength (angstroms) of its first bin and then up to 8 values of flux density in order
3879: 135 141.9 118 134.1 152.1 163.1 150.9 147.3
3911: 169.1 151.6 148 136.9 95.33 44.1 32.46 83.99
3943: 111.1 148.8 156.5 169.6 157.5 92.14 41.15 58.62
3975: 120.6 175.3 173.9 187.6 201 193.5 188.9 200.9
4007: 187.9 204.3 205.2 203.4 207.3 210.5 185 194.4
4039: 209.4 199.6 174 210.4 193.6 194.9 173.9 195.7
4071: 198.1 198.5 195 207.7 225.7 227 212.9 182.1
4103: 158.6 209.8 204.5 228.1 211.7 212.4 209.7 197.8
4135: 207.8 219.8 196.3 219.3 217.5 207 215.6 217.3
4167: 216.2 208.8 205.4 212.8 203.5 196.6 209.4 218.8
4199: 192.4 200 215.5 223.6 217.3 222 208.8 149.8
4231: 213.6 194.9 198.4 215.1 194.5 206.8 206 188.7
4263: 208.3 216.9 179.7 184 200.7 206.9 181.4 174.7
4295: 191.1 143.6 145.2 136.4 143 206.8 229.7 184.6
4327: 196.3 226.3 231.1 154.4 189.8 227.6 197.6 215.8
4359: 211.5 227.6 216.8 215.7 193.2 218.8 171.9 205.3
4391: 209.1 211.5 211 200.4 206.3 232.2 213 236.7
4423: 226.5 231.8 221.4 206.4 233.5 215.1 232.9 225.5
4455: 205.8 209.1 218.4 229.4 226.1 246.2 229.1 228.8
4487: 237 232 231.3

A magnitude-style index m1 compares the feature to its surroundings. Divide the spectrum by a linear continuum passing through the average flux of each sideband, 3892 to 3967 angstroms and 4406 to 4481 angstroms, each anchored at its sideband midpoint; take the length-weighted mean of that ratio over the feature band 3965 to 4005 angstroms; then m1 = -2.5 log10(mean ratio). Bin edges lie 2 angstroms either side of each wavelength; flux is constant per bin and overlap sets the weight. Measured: -0.13 mag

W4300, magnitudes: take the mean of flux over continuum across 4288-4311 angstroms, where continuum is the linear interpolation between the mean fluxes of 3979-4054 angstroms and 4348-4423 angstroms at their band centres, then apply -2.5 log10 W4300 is 0.30 mag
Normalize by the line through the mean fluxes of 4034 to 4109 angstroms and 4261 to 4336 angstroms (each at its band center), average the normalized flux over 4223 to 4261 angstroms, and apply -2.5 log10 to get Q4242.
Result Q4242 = -0.04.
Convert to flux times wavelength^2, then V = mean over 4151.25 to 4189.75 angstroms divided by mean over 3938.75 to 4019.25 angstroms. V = 1.47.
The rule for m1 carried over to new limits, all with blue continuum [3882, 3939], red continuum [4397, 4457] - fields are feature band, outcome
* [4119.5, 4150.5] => -0.25 mag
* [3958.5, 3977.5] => 0.44 mag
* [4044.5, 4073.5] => -0.25 mag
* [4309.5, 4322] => 0.03 mag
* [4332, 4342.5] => 0.04 mag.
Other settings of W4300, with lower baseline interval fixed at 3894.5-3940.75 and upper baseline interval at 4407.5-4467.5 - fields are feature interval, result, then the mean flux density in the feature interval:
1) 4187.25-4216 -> -0.187 mag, 210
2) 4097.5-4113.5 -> -0.199 mag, 190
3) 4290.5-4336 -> 0.086 mag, 183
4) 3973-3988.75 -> -0.216 mag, 164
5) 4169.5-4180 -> -0.213 mag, 209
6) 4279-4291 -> 0.004 mag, 192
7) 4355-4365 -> -0.060 mag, 219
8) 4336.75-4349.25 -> 0.068 mag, 192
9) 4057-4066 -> -0.233 mag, 186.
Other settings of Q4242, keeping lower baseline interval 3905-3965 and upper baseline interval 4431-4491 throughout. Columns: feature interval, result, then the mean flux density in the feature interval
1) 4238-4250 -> -0.12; 203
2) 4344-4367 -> -0.06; 215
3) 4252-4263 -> -0.08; 200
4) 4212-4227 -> -0.17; 208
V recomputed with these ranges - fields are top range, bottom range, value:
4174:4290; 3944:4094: 1.24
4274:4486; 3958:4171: 1.25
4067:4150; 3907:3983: 1.88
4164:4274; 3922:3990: 1.97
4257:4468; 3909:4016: 1.74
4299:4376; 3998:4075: 1.15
